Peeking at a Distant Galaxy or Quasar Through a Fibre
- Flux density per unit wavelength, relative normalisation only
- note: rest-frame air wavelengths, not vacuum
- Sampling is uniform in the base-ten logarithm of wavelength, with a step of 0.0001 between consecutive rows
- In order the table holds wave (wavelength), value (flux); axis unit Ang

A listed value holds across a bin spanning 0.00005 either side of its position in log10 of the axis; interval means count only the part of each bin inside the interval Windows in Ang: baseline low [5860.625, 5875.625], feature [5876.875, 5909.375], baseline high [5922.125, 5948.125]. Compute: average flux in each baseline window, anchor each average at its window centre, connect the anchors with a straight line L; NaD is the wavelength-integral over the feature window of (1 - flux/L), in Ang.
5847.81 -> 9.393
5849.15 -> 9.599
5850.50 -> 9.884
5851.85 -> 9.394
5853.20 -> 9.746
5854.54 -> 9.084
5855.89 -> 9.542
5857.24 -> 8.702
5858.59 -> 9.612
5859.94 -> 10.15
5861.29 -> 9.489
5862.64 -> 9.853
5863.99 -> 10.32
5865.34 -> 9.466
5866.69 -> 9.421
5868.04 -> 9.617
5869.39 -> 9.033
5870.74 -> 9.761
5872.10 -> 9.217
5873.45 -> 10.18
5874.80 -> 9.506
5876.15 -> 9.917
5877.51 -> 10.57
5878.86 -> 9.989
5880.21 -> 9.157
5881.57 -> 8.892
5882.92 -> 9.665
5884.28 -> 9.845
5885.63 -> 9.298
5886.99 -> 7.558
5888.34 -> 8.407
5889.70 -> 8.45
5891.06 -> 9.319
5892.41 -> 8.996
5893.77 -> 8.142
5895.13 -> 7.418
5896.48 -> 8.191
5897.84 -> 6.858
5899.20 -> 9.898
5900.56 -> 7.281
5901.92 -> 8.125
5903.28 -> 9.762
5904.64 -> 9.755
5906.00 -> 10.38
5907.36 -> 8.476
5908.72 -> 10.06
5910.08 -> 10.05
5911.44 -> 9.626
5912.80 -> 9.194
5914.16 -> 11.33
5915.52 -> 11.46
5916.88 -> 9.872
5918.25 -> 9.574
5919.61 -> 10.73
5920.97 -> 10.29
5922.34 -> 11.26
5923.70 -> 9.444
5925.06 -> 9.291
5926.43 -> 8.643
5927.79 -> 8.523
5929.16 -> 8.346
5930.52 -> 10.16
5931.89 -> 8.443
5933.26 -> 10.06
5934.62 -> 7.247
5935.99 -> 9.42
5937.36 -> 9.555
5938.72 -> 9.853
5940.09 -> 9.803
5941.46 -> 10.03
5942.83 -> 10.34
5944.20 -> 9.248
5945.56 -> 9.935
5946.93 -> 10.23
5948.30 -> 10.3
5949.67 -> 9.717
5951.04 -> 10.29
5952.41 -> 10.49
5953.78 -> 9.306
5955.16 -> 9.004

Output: 2.1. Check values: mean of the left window 9.63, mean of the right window 9.45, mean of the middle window 8.93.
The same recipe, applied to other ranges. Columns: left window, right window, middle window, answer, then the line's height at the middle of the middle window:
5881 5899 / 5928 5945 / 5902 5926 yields -2.6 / 8.98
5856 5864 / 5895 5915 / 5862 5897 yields 0.7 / 9.42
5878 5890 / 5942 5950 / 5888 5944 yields 1.3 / 9.54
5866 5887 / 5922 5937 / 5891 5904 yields 1.4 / 9.37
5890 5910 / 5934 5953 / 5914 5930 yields -1.0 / 9.28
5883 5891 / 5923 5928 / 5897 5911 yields -0.2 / 8.92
